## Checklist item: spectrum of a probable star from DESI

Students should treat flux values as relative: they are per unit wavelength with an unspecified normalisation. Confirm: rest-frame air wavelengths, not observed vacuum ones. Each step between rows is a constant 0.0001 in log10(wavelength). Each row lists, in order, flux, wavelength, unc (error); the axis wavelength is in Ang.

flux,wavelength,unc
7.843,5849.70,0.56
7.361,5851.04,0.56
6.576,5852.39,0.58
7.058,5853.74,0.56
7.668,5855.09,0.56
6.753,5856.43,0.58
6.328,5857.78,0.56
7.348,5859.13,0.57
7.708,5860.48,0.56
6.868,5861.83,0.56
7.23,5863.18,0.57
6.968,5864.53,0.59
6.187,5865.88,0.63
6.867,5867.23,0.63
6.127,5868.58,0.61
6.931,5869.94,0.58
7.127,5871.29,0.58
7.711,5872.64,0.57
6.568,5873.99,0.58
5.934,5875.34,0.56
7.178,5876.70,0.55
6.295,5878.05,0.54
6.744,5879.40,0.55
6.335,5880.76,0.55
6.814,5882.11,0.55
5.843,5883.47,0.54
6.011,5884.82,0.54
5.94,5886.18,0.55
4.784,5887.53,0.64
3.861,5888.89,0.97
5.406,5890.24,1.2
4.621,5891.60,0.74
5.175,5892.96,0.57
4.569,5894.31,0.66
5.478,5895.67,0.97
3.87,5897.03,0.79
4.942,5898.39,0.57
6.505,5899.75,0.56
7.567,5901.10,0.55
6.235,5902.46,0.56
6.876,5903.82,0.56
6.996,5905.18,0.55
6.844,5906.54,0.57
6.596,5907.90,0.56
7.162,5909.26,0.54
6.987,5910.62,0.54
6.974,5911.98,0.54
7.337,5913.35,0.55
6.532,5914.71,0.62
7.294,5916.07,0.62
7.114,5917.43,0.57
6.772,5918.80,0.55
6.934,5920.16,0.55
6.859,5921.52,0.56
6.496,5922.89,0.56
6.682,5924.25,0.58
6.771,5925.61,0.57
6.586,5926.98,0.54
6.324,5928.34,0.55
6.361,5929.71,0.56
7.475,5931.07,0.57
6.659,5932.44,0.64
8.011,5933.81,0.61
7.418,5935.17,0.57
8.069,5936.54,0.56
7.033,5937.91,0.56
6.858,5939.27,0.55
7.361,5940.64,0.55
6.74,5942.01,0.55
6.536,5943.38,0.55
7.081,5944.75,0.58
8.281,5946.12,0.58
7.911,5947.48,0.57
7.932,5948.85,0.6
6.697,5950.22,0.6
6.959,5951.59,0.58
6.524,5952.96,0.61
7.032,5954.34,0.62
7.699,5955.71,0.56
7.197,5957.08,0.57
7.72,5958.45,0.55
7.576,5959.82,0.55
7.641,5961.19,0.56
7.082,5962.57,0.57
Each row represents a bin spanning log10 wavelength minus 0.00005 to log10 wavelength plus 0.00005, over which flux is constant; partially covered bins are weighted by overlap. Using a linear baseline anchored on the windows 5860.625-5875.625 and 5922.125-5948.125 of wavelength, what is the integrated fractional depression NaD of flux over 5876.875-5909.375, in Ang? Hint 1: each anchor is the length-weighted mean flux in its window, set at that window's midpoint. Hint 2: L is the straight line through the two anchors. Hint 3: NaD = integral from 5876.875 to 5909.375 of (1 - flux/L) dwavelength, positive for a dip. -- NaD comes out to 4.9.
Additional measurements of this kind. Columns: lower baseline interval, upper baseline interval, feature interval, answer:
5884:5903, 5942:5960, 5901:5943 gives -4.4 Ang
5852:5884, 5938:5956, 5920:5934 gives 0.6 Ang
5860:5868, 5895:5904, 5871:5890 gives 0.8 Ang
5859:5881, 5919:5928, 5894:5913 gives 1.3 Ang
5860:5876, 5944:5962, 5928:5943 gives 0.3 Ang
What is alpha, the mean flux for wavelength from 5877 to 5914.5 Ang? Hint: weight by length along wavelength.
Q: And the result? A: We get 6.05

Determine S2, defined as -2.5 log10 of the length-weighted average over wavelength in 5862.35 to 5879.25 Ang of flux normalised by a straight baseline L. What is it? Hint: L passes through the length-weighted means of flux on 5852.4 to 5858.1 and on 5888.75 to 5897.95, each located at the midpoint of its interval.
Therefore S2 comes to -0.121 mag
